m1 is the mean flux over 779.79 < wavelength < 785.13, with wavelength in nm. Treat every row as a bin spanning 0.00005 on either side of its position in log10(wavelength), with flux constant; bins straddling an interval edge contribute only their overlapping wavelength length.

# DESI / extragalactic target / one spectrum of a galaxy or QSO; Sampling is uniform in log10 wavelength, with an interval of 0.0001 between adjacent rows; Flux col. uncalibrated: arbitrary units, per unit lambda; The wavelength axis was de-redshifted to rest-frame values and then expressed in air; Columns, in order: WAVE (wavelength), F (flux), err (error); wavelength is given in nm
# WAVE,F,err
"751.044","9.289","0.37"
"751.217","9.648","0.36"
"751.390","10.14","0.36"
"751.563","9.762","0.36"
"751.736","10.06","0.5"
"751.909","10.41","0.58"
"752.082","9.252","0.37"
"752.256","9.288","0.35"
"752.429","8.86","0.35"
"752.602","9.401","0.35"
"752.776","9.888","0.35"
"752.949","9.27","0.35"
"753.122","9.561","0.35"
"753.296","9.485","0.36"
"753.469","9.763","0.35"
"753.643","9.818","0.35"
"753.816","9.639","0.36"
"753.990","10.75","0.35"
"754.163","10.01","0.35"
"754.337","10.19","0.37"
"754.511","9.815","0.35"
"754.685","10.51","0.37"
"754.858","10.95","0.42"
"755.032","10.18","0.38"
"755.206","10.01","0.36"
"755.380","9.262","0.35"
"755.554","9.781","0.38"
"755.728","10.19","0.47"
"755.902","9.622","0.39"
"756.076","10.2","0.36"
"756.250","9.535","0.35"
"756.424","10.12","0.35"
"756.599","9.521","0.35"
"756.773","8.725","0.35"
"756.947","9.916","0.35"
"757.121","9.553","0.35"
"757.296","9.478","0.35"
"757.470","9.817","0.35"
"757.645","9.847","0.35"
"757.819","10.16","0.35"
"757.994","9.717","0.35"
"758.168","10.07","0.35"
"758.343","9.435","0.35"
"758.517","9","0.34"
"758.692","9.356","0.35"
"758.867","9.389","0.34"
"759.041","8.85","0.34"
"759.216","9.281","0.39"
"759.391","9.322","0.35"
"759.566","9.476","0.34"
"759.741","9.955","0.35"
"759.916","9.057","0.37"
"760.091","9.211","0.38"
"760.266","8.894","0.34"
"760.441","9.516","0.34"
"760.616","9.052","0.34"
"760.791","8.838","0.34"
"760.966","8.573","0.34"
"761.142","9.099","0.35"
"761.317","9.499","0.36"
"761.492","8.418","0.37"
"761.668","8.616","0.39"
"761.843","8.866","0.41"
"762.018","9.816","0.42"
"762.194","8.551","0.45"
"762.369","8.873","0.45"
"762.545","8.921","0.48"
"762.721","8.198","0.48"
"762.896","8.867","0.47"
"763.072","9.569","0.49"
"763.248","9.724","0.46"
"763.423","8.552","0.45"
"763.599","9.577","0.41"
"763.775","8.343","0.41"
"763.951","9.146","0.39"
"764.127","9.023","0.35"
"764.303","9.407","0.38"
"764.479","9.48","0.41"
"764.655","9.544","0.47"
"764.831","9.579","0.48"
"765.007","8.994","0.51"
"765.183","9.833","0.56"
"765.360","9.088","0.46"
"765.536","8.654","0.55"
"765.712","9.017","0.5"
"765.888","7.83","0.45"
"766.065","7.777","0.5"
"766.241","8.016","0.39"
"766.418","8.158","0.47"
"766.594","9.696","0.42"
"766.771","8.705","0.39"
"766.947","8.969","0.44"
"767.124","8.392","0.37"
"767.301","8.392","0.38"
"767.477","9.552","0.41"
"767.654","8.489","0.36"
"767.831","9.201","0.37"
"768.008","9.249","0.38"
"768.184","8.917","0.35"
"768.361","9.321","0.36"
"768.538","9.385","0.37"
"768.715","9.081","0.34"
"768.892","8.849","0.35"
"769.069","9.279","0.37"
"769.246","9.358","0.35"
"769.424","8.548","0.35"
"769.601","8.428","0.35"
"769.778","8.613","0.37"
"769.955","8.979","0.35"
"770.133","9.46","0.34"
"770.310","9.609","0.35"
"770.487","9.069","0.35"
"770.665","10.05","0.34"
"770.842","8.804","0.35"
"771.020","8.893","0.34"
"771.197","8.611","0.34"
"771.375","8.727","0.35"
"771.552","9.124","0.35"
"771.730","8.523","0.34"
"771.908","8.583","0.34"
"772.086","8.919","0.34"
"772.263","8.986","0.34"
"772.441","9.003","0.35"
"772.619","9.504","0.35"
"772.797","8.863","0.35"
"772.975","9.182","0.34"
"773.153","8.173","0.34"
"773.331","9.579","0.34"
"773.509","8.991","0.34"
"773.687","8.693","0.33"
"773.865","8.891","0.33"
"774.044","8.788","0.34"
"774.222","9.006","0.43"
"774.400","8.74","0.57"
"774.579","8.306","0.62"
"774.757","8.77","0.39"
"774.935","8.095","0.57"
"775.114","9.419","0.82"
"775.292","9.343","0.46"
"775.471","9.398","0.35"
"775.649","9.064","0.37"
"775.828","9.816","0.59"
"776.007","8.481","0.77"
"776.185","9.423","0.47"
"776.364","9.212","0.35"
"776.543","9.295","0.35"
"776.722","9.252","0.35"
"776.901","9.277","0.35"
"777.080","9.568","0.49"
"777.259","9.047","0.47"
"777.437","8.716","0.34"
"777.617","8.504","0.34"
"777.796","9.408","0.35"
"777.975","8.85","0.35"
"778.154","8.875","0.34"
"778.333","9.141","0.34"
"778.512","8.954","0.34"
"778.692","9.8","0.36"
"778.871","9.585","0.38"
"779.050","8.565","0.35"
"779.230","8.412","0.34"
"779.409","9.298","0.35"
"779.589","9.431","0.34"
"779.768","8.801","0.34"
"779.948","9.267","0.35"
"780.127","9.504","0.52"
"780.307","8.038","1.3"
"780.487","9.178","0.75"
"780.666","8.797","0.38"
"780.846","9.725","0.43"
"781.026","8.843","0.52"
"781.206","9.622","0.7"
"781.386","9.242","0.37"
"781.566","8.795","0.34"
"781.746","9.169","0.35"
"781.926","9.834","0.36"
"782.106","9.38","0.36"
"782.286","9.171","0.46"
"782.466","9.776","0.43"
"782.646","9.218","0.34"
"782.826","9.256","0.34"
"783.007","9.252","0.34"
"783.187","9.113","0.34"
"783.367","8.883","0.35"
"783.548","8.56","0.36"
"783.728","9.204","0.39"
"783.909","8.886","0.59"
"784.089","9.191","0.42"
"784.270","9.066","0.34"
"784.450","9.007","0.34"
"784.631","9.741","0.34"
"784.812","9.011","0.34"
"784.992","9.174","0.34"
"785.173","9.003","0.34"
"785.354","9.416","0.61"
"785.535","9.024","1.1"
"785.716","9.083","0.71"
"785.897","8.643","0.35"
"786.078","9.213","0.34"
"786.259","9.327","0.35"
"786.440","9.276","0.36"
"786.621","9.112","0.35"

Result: 9.16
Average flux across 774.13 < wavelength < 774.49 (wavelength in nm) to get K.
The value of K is 8.87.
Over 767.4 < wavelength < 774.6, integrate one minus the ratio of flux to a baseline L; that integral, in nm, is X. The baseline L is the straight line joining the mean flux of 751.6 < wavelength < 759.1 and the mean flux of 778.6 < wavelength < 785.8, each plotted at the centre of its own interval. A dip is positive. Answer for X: 0.32 nm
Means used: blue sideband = 9.74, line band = 8.99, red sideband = 9.16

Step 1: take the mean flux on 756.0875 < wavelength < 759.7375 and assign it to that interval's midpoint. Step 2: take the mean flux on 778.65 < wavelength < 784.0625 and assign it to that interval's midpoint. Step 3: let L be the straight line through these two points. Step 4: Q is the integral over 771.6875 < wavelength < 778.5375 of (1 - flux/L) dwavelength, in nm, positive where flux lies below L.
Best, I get 0.194 nm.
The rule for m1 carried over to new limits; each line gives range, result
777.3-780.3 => 9.04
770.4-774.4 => 8.95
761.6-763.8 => 8.98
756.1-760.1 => 9.53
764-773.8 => 8.97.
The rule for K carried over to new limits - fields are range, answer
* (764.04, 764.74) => 9.36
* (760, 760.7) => 9.17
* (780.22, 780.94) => 8.94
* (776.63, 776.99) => 9.26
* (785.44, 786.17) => 8.99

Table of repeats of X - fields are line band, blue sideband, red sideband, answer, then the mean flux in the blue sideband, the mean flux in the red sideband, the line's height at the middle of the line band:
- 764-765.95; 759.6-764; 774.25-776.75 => -0.02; 9.03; 9.04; 9.03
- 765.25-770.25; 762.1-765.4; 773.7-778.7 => 0.14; 9.12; 9.03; 9.09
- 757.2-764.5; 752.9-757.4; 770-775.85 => 0.28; 9.85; 8.99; 9.57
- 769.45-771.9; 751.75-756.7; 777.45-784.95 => 0.11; 9.83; 9.13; 9.4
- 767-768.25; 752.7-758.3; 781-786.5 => 0.09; 9.85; 9.18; 9.56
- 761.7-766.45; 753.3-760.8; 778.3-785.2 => 0.29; 9.68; 9.15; 9.53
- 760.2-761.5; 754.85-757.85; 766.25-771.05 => 0.07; 9.79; 9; 9.5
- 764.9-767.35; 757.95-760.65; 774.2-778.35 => 0.14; 9.35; 9.04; 9.23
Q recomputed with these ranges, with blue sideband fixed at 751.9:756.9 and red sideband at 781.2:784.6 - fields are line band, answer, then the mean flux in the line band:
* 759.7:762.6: 0.18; 9.03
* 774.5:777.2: 0.06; 9.12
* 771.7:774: 0.12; 8.92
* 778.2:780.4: 0.05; 9.06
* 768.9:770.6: 0.08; 9.04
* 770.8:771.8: 0.07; 8.78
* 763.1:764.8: 0.06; 9.23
